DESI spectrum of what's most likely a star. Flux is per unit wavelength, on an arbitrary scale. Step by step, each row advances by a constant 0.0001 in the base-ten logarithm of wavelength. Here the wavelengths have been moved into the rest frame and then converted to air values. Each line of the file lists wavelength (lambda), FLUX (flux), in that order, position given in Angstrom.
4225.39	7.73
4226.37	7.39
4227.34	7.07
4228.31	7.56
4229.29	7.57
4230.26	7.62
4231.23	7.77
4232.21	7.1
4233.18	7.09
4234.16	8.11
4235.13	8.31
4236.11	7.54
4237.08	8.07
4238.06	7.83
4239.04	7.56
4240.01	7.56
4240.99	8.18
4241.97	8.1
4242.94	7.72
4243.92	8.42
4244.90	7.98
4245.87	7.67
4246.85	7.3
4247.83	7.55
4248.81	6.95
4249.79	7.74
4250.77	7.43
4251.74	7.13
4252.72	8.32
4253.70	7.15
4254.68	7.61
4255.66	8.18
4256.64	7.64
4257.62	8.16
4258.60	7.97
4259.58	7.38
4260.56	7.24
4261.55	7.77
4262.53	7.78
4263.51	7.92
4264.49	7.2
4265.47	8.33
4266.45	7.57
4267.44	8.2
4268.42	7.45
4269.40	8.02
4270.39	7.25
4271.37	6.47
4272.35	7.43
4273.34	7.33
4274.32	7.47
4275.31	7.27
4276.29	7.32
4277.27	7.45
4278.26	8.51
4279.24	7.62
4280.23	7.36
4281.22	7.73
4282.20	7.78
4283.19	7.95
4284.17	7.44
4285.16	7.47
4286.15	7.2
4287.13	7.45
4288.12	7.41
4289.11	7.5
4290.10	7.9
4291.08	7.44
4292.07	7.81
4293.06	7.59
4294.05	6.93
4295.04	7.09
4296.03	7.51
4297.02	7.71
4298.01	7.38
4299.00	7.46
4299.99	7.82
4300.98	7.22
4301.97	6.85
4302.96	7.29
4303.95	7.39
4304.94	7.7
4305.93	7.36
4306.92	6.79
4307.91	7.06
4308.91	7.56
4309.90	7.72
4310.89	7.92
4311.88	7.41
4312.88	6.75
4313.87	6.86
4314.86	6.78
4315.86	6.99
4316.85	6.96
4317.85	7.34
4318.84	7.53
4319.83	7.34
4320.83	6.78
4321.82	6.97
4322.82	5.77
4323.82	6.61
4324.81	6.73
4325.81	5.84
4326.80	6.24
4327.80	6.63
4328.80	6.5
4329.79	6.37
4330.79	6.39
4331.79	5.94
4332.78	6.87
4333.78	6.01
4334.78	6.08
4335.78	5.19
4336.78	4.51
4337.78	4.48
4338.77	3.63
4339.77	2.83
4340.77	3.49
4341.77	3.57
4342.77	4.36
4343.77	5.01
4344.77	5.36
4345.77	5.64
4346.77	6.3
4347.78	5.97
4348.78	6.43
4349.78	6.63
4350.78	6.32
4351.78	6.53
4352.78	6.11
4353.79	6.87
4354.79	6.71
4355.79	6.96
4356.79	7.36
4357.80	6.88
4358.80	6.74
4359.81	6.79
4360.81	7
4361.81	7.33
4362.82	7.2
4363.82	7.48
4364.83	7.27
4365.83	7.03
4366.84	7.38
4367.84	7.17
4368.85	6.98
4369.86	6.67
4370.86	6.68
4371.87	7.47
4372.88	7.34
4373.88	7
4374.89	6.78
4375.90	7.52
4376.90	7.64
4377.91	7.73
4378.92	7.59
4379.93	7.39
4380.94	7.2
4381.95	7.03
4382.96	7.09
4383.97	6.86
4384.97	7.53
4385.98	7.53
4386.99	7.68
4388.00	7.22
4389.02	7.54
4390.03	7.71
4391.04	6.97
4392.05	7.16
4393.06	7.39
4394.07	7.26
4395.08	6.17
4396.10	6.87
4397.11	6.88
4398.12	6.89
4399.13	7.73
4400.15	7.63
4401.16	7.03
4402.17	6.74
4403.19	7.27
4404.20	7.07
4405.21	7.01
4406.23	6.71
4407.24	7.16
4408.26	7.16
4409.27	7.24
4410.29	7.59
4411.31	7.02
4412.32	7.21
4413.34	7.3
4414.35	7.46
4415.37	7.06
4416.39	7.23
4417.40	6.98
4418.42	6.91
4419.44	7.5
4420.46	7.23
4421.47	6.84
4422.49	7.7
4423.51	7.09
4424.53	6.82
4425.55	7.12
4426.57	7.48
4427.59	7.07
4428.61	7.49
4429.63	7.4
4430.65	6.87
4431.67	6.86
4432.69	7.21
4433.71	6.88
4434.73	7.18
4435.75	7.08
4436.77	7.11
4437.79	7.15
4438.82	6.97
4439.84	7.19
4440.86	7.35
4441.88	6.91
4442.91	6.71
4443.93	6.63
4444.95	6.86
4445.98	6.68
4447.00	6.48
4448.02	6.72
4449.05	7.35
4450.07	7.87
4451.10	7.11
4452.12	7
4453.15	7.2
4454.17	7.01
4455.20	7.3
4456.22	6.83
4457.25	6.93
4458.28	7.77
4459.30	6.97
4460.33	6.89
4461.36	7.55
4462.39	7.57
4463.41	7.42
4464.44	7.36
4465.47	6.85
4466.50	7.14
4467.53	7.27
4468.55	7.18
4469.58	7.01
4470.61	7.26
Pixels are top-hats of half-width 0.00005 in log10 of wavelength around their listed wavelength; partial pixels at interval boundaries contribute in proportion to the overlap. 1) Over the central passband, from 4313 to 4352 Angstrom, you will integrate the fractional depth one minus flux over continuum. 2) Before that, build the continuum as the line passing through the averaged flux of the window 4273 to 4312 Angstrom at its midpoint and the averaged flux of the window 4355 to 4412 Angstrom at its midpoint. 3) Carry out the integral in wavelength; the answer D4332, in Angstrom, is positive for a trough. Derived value 7.5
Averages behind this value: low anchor 7.48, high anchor 7.17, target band 5.95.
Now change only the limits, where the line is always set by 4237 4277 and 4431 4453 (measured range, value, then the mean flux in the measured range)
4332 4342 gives 3.59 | 4.73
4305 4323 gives 0.74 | 7.14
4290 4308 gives 0.29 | 7.38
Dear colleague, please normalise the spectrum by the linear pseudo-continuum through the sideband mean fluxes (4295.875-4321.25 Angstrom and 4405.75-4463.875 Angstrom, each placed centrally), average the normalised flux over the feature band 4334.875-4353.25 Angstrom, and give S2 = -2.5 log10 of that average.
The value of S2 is 0.37 mag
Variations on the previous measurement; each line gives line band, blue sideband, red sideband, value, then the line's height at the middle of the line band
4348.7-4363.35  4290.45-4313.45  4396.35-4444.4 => 0.07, 7.27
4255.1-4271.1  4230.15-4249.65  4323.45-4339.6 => -0.07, 7.24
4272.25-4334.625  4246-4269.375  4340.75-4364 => -0.03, 6.98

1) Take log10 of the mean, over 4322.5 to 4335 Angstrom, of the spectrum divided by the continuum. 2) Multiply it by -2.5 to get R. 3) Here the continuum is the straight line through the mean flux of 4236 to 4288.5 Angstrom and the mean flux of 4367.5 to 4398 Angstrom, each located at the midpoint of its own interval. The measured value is 0.17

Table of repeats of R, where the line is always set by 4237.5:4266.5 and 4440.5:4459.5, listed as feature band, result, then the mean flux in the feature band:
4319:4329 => 0.14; 6.57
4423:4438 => 0.00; 7.12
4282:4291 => 0.01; 7.56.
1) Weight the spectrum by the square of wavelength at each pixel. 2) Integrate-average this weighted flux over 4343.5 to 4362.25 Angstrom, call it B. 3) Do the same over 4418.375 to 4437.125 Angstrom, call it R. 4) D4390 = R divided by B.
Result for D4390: 1.14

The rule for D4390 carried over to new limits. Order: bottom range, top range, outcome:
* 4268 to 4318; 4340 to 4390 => 0.94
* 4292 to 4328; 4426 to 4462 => 1.06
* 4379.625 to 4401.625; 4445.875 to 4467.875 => 1.02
